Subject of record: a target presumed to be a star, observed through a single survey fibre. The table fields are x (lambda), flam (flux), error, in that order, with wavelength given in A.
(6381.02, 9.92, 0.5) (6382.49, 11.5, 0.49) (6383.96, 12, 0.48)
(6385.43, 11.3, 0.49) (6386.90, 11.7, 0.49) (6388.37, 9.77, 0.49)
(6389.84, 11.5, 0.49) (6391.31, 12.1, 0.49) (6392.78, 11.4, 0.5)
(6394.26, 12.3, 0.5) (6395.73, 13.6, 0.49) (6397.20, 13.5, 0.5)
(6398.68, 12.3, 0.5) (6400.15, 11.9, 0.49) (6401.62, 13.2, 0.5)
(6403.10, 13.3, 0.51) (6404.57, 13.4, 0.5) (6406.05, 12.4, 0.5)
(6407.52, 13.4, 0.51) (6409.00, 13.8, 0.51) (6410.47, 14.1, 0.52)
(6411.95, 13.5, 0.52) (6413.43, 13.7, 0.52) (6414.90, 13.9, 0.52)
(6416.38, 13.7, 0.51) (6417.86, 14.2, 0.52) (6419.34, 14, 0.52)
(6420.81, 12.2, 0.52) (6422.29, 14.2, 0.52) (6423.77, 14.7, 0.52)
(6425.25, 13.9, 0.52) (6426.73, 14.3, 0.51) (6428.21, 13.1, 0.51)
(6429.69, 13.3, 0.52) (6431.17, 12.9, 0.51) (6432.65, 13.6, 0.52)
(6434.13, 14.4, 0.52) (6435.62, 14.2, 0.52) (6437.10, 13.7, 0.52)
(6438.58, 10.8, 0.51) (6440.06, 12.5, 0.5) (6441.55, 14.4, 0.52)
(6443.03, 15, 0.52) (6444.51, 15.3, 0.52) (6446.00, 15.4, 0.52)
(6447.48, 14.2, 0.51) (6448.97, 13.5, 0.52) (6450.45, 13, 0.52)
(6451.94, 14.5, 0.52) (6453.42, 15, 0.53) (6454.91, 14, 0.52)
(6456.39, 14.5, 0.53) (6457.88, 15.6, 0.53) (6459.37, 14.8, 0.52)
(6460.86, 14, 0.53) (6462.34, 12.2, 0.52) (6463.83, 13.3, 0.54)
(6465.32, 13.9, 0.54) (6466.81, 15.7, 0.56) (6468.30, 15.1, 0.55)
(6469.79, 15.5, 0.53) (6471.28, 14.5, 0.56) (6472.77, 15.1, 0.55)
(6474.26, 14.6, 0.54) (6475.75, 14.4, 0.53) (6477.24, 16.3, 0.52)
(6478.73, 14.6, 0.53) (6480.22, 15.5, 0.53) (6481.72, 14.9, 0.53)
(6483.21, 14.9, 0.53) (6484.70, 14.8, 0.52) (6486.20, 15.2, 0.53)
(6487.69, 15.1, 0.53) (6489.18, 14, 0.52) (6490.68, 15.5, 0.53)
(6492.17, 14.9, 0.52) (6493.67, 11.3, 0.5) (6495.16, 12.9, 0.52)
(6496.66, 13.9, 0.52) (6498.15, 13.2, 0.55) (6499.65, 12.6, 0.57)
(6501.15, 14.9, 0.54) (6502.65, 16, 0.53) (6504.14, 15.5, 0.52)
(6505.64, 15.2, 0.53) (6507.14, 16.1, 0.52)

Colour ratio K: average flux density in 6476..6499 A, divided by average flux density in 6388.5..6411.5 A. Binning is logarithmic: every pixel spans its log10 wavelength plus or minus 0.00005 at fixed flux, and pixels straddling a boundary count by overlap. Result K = 1.13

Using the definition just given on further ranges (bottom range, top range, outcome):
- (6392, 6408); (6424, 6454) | 1.08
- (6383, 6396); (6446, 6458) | 1.22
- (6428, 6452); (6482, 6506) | 1.05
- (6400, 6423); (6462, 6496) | 1.08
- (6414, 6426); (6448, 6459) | 1.03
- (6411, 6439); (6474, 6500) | 1.06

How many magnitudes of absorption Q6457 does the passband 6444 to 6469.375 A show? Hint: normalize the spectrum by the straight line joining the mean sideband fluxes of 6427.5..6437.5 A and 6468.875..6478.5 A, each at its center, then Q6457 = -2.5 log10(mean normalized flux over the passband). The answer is 0.01 mag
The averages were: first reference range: 13.6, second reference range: 15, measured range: 14.4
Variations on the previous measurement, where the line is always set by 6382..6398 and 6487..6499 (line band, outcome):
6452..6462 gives -0.11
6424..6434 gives -0.08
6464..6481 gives -0.12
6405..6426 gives -0.11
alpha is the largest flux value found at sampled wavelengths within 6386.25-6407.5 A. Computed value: 13.6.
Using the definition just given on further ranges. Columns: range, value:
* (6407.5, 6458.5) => 15.6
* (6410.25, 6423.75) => 14.2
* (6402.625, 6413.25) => 14.1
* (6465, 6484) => 16.3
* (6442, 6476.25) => 15.7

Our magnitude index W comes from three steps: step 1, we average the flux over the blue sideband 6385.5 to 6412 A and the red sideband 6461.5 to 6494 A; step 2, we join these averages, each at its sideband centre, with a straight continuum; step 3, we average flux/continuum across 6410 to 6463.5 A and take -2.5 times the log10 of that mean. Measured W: -0.03 mag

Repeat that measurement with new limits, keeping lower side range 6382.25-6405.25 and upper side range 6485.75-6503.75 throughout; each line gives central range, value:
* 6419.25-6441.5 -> -0.05 mag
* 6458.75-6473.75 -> -0.06 mag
